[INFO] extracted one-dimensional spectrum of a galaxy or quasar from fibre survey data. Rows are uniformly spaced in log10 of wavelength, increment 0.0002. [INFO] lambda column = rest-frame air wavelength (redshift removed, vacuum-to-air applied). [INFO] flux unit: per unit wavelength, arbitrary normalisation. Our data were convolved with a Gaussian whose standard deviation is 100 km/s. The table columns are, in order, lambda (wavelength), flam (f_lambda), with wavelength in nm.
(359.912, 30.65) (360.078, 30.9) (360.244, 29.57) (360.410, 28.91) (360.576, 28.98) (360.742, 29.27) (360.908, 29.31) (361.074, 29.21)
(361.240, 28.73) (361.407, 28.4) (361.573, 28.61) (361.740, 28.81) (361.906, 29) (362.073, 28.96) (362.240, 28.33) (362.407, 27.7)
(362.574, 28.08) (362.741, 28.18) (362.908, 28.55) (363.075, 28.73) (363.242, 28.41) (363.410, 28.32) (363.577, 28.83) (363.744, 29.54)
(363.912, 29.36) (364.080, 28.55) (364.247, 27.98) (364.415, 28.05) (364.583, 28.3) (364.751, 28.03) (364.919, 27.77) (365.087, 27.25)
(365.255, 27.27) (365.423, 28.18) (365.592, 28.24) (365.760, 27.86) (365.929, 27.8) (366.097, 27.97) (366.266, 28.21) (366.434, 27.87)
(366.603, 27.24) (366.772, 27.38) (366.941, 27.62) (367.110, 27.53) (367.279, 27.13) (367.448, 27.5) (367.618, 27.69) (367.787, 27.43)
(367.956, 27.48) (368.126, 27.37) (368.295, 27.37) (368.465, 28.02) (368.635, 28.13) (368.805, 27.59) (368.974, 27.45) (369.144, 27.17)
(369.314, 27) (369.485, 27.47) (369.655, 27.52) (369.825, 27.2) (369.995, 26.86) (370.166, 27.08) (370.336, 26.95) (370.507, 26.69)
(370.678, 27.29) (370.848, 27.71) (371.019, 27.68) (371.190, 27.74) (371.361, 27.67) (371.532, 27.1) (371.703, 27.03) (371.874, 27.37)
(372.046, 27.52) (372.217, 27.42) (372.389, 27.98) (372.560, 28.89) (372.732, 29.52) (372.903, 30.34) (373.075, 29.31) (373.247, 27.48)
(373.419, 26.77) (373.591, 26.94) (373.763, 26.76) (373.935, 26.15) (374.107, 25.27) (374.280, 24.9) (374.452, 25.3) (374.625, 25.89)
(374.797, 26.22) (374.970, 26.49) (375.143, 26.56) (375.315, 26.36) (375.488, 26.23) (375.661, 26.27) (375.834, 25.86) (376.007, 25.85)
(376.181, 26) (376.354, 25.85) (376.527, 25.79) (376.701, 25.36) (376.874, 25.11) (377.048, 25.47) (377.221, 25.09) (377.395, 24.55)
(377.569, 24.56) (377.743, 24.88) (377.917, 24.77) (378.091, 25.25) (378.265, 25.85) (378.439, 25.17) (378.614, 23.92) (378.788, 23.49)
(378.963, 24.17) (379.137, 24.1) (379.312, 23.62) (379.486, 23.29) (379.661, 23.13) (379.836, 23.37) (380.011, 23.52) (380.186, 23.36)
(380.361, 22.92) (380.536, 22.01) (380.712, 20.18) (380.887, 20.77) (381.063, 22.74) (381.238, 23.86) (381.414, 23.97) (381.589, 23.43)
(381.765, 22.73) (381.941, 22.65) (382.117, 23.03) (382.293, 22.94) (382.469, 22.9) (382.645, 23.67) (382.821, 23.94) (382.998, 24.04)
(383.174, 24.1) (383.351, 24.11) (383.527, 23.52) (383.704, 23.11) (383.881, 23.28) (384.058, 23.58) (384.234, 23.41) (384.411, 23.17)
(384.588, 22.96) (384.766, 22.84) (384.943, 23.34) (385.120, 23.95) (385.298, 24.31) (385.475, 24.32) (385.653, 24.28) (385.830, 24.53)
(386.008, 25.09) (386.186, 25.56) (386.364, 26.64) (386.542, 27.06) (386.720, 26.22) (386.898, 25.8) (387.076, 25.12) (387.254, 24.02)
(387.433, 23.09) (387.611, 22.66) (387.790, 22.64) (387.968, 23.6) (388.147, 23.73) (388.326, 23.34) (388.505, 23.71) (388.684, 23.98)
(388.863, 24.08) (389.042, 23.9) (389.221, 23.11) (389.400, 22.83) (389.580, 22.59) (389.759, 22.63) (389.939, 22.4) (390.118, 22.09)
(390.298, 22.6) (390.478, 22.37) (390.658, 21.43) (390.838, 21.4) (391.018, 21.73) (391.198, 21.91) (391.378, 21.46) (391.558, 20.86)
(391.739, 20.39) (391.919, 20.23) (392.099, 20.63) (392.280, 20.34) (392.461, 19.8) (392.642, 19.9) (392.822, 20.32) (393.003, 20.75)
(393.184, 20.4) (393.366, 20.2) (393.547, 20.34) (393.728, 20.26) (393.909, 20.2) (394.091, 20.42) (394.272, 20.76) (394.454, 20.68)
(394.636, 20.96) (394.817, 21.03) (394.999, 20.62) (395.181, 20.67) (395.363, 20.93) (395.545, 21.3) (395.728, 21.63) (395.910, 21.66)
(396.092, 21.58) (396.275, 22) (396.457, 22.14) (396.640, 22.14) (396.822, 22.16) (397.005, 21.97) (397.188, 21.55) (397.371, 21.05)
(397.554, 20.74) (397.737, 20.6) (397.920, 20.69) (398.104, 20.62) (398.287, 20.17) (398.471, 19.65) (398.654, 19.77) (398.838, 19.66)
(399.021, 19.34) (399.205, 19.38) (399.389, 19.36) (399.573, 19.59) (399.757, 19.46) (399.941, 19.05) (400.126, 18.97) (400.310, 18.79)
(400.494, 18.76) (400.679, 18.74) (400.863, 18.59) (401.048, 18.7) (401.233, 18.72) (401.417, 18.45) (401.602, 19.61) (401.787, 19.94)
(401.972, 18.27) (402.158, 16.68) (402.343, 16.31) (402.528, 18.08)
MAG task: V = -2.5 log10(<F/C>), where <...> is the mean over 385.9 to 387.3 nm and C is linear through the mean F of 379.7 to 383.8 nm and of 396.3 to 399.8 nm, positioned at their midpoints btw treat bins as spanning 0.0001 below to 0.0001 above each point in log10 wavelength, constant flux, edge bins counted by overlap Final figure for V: -0.15 mag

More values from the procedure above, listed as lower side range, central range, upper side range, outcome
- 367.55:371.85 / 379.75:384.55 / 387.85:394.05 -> 0.043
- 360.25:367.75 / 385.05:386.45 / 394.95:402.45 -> -0.080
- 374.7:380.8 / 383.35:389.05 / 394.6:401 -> -0.056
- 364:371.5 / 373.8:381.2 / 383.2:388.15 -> 0.046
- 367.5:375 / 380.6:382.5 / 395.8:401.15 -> 0.091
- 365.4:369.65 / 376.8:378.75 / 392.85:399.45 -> 0.010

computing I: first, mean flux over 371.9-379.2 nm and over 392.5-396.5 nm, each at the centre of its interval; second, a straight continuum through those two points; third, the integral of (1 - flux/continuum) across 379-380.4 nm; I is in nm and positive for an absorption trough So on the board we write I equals 0.08 nm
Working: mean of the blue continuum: 26.1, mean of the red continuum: 20.8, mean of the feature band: 23.5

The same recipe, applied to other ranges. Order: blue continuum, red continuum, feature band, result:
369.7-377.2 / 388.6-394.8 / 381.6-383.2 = 0.057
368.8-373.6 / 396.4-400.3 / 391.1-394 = 0.184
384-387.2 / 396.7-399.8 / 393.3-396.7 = 0.066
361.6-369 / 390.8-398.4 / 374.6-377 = -0.047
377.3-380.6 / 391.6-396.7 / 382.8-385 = -0.049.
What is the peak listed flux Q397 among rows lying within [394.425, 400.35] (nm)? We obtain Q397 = 22.16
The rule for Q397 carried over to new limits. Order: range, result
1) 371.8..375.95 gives 30.34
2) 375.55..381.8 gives 26.27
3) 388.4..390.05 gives 24.08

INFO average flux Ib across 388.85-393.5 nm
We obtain 21.5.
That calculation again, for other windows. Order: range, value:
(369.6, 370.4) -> 27.1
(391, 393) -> 20.7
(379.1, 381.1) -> 22.7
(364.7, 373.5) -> 27.7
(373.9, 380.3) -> 25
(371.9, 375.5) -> 27.1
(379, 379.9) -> 23.6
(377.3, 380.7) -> 23.9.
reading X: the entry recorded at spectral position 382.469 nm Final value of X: 22.9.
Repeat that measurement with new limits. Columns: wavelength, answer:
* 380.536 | 22.01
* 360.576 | 28.98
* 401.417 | 18.45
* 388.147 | 23.73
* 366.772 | 27.38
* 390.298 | 22.6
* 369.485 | 27.47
